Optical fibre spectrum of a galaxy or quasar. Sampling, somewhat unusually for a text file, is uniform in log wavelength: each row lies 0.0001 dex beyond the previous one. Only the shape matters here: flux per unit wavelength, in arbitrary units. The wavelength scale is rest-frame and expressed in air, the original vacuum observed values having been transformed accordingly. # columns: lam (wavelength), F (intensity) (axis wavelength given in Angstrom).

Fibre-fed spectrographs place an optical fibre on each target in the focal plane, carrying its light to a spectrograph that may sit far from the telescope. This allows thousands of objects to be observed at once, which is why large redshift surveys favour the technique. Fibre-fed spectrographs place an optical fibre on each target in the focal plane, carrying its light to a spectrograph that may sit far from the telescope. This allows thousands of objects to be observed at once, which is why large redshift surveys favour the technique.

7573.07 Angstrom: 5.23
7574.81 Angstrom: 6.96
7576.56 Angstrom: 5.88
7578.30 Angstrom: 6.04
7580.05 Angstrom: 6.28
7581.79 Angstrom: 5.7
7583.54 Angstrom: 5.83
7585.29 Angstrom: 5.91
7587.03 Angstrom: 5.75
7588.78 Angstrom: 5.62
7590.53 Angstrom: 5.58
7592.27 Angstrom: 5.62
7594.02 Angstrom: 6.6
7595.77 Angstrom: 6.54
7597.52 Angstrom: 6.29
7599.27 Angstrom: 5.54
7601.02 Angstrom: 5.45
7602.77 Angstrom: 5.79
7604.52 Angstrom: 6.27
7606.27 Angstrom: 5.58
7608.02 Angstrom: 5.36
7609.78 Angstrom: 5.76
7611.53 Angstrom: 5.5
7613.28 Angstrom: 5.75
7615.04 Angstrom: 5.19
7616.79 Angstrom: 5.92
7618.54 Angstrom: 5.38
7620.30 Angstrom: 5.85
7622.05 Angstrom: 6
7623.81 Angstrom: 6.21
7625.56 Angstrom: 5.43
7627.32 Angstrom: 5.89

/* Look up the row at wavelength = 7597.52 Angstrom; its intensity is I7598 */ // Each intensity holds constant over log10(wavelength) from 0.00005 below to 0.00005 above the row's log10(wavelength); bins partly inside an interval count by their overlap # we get 6.29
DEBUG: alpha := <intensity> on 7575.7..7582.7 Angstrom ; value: 5.98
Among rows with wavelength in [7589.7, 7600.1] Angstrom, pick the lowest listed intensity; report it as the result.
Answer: 5.54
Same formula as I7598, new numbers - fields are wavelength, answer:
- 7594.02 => 6.6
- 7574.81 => 6.96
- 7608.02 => 5.36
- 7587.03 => 5.75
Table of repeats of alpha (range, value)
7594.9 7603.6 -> 5.92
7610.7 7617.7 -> 5.59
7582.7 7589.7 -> 5.77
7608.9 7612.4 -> 5.63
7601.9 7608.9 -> 5.75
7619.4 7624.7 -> 6.02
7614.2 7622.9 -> 5.67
